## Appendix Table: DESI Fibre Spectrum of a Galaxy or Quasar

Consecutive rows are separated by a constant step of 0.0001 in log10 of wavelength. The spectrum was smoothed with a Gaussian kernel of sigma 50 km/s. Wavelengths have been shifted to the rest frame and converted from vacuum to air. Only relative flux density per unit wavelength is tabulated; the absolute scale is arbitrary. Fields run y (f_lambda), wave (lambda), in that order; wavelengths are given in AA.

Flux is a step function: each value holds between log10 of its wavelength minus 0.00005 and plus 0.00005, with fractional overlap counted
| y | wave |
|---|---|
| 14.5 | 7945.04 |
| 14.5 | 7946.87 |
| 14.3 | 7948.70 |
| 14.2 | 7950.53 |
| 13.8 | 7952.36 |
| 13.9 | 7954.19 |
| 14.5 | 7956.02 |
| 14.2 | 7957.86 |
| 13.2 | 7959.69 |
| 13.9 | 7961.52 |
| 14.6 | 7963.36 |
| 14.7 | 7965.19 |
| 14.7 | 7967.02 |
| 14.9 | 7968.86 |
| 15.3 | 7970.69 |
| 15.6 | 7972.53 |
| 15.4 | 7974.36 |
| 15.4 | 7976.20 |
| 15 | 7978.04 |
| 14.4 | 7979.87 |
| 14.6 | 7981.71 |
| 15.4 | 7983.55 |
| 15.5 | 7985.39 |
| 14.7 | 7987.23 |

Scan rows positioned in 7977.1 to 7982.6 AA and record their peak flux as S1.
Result 15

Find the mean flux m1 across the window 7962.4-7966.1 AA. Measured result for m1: 14.6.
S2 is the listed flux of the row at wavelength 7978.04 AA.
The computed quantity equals 15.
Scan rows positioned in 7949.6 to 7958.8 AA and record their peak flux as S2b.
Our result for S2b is 14.5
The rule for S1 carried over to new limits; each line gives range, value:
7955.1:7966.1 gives 14.7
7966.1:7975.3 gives 15.6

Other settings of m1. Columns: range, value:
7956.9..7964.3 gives 14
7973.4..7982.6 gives 15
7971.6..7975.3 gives 15.5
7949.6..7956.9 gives 14.1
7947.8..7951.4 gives 14.3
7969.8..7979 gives 15.3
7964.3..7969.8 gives 14.8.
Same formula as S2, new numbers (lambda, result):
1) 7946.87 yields 14.5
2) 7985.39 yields 15.5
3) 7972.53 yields 15.6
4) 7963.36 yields 14.6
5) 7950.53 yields 14.2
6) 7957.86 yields 14.2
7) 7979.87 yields 14.4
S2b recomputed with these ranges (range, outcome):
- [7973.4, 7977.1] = 15.4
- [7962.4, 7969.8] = 14.9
